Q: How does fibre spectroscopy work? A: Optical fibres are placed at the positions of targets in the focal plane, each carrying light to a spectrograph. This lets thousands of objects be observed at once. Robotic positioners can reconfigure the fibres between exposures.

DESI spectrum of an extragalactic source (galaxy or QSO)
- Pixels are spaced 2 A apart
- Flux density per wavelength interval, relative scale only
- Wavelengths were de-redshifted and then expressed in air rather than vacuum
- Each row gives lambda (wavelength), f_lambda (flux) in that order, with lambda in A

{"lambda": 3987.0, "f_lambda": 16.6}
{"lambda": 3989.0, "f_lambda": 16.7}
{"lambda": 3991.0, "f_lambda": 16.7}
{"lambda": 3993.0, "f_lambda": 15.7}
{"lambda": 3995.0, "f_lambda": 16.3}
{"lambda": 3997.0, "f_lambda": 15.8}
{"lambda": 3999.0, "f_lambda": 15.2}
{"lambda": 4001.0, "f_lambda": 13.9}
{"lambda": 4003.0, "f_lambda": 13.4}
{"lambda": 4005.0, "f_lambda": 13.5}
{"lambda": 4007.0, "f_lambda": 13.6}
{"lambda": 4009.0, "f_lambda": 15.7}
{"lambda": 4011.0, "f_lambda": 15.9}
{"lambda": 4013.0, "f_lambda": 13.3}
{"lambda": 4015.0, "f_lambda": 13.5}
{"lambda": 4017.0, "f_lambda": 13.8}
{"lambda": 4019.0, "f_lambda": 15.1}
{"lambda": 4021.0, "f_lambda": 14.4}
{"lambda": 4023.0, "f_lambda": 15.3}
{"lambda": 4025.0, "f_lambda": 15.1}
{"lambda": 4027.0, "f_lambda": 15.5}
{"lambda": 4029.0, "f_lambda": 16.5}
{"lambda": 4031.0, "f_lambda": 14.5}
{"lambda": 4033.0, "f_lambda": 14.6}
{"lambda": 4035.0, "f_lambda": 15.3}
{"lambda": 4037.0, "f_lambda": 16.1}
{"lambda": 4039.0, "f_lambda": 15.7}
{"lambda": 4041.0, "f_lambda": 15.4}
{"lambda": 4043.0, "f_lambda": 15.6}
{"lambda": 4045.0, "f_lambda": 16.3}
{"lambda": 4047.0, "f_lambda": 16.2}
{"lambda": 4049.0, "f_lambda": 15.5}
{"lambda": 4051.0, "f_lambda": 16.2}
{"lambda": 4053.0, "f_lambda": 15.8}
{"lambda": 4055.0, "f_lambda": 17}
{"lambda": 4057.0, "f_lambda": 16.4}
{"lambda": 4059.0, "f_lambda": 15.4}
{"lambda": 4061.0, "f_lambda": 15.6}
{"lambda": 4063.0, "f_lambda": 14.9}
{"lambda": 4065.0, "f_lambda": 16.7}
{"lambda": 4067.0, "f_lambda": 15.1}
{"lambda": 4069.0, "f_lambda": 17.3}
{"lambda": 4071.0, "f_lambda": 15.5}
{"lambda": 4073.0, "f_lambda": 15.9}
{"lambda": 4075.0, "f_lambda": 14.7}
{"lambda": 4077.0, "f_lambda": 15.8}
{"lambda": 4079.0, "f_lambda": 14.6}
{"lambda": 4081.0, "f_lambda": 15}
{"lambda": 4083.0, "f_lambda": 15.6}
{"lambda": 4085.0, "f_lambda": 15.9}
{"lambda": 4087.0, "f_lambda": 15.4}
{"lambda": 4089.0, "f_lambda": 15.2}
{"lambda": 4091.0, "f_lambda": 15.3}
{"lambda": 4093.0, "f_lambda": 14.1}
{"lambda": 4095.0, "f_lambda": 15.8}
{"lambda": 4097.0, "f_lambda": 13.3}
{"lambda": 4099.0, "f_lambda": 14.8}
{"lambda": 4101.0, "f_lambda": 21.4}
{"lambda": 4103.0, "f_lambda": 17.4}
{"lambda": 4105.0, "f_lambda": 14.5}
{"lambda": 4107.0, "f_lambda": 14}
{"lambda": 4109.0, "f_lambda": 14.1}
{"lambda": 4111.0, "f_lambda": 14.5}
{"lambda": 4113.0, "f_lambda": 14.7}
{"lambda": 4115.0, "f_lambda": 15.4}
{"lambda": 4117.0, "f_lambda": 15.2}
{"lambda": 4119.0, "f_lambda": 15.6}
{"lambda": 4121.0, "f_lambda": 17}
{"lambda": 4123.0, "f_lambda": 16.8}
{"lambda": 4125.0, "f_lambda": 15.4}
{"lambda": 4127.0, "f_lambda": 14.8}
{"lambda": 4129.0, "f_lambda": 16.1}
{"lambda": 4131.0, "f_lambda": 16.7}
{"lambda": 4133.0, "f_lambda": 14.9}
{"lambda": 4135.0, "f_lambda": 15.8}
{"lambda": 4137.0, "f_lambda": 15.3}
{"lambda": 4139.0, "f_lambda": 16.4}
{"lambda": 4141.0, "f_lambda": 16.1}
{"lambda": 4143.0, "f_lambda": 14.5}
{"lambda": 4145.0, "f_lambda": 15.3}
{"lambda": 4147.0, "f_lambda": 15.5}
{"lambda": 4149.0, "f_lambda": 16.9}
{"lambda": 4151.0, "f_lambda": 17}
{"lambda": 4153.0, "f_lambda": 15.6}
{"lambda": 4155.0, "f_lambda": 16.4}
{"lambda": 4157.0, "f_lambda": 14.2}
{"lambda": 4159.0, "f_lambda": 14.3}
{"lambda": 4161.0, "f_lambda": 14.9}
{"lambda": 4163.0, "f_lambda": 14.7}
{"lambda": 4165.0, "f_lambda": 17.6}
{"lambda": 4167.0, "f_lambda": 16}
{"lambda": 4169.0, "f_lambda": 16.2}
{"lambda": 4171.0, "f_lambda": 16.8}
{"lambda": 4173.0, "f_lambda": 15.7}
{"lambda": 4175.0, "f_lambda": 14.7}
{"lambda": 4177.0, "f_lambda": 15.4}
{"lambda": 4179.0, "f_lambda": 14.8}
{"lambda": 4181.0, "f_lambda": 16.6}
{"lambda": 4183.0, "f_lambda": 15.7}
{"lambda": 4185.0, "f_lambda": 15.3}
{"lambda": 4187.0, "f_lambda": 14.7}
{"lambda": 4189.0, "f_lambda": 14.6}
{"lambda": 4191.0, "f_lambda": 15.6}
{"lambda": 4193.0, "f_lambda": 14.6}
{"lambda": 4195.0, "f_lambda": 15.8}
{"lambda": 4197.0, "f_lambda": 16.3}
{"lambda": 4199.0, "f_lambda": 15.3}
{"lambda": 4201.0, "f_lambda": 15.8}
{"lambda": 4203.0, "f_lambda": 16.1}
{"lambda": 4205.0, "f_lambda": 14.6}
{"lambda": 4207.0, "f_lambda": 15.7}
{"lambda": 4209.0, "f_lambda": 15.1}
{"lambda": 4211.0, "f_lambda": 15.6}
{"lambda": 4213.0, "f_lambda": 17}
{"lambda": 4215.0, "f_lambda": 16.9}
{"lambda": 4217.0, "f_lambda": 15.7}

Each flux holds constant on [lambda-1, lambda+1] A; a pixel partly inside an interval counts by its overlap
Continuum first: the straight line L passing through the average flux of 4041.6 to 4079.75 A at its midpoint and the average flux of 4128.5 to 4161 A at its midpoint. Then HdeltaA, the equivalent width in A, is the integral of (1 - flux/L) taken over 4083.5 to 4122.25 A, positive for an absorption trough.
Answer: 0.68 A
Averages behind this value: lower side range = 15.8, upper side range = 15.7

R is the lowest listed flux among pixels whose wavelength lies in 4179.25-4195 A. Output 14.6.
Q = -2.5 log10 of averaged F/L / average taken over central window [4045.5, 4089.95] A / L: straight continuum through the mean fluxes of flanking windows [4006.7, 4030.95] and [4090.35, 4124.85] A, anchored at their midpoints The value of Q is -0.04 mag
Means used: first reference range 14.8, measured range 15.7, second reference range 15.5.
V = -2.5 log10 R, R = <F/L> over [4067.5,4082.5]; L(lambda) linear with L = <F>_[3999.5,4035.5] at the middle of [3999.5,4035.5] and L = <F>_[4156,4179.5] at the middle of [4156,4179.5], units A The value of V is -0.04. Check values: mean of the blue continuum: 14.6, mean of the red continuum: 15.5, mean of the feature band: 15.5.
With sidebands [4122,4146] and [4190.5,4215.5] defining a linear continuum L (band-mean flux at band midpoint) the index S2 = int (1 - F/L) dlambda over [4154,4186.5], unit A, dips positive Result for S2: 0.3 A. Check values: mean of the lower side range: 15.7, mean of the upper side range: 15.7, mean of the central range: 15.6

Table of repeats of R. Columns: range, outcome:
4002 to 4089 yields 13.3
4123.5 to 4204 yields 14.2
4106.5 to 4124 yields 14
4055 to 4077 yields 14.7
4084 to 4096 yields 14.1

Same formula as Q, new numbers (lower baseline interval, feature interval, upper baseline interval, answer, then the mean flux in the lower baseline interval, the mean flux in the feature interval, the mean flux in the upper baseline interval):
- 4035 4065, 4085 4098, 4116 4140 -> 0.07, 15.9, 14.9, 15.8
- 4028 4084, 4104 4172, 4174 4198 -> -0.01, 15.7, 15.6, 15.3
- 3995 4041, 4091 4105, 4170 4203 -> -0.06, 14.8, 16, 15.5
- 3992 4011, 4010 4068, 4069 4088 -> -0.02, 14.8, 15.4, 15.5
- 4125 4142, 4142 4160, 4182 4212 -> 0.01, 15.7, 15.5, 15.4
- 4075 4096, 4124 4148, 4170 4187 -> -0.01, 15.2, 15.6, 15.6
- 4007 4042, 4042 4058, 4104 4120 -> -0.08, 15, 16.1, 14.8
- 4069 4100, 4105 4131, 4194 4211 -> 0.00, 15.2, 15.3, 15.6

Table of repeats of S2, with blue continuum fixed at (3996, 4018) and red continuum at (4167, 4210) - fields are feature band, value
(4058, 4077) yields -1.24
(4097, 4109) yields -0.82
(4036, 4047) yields -0.98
